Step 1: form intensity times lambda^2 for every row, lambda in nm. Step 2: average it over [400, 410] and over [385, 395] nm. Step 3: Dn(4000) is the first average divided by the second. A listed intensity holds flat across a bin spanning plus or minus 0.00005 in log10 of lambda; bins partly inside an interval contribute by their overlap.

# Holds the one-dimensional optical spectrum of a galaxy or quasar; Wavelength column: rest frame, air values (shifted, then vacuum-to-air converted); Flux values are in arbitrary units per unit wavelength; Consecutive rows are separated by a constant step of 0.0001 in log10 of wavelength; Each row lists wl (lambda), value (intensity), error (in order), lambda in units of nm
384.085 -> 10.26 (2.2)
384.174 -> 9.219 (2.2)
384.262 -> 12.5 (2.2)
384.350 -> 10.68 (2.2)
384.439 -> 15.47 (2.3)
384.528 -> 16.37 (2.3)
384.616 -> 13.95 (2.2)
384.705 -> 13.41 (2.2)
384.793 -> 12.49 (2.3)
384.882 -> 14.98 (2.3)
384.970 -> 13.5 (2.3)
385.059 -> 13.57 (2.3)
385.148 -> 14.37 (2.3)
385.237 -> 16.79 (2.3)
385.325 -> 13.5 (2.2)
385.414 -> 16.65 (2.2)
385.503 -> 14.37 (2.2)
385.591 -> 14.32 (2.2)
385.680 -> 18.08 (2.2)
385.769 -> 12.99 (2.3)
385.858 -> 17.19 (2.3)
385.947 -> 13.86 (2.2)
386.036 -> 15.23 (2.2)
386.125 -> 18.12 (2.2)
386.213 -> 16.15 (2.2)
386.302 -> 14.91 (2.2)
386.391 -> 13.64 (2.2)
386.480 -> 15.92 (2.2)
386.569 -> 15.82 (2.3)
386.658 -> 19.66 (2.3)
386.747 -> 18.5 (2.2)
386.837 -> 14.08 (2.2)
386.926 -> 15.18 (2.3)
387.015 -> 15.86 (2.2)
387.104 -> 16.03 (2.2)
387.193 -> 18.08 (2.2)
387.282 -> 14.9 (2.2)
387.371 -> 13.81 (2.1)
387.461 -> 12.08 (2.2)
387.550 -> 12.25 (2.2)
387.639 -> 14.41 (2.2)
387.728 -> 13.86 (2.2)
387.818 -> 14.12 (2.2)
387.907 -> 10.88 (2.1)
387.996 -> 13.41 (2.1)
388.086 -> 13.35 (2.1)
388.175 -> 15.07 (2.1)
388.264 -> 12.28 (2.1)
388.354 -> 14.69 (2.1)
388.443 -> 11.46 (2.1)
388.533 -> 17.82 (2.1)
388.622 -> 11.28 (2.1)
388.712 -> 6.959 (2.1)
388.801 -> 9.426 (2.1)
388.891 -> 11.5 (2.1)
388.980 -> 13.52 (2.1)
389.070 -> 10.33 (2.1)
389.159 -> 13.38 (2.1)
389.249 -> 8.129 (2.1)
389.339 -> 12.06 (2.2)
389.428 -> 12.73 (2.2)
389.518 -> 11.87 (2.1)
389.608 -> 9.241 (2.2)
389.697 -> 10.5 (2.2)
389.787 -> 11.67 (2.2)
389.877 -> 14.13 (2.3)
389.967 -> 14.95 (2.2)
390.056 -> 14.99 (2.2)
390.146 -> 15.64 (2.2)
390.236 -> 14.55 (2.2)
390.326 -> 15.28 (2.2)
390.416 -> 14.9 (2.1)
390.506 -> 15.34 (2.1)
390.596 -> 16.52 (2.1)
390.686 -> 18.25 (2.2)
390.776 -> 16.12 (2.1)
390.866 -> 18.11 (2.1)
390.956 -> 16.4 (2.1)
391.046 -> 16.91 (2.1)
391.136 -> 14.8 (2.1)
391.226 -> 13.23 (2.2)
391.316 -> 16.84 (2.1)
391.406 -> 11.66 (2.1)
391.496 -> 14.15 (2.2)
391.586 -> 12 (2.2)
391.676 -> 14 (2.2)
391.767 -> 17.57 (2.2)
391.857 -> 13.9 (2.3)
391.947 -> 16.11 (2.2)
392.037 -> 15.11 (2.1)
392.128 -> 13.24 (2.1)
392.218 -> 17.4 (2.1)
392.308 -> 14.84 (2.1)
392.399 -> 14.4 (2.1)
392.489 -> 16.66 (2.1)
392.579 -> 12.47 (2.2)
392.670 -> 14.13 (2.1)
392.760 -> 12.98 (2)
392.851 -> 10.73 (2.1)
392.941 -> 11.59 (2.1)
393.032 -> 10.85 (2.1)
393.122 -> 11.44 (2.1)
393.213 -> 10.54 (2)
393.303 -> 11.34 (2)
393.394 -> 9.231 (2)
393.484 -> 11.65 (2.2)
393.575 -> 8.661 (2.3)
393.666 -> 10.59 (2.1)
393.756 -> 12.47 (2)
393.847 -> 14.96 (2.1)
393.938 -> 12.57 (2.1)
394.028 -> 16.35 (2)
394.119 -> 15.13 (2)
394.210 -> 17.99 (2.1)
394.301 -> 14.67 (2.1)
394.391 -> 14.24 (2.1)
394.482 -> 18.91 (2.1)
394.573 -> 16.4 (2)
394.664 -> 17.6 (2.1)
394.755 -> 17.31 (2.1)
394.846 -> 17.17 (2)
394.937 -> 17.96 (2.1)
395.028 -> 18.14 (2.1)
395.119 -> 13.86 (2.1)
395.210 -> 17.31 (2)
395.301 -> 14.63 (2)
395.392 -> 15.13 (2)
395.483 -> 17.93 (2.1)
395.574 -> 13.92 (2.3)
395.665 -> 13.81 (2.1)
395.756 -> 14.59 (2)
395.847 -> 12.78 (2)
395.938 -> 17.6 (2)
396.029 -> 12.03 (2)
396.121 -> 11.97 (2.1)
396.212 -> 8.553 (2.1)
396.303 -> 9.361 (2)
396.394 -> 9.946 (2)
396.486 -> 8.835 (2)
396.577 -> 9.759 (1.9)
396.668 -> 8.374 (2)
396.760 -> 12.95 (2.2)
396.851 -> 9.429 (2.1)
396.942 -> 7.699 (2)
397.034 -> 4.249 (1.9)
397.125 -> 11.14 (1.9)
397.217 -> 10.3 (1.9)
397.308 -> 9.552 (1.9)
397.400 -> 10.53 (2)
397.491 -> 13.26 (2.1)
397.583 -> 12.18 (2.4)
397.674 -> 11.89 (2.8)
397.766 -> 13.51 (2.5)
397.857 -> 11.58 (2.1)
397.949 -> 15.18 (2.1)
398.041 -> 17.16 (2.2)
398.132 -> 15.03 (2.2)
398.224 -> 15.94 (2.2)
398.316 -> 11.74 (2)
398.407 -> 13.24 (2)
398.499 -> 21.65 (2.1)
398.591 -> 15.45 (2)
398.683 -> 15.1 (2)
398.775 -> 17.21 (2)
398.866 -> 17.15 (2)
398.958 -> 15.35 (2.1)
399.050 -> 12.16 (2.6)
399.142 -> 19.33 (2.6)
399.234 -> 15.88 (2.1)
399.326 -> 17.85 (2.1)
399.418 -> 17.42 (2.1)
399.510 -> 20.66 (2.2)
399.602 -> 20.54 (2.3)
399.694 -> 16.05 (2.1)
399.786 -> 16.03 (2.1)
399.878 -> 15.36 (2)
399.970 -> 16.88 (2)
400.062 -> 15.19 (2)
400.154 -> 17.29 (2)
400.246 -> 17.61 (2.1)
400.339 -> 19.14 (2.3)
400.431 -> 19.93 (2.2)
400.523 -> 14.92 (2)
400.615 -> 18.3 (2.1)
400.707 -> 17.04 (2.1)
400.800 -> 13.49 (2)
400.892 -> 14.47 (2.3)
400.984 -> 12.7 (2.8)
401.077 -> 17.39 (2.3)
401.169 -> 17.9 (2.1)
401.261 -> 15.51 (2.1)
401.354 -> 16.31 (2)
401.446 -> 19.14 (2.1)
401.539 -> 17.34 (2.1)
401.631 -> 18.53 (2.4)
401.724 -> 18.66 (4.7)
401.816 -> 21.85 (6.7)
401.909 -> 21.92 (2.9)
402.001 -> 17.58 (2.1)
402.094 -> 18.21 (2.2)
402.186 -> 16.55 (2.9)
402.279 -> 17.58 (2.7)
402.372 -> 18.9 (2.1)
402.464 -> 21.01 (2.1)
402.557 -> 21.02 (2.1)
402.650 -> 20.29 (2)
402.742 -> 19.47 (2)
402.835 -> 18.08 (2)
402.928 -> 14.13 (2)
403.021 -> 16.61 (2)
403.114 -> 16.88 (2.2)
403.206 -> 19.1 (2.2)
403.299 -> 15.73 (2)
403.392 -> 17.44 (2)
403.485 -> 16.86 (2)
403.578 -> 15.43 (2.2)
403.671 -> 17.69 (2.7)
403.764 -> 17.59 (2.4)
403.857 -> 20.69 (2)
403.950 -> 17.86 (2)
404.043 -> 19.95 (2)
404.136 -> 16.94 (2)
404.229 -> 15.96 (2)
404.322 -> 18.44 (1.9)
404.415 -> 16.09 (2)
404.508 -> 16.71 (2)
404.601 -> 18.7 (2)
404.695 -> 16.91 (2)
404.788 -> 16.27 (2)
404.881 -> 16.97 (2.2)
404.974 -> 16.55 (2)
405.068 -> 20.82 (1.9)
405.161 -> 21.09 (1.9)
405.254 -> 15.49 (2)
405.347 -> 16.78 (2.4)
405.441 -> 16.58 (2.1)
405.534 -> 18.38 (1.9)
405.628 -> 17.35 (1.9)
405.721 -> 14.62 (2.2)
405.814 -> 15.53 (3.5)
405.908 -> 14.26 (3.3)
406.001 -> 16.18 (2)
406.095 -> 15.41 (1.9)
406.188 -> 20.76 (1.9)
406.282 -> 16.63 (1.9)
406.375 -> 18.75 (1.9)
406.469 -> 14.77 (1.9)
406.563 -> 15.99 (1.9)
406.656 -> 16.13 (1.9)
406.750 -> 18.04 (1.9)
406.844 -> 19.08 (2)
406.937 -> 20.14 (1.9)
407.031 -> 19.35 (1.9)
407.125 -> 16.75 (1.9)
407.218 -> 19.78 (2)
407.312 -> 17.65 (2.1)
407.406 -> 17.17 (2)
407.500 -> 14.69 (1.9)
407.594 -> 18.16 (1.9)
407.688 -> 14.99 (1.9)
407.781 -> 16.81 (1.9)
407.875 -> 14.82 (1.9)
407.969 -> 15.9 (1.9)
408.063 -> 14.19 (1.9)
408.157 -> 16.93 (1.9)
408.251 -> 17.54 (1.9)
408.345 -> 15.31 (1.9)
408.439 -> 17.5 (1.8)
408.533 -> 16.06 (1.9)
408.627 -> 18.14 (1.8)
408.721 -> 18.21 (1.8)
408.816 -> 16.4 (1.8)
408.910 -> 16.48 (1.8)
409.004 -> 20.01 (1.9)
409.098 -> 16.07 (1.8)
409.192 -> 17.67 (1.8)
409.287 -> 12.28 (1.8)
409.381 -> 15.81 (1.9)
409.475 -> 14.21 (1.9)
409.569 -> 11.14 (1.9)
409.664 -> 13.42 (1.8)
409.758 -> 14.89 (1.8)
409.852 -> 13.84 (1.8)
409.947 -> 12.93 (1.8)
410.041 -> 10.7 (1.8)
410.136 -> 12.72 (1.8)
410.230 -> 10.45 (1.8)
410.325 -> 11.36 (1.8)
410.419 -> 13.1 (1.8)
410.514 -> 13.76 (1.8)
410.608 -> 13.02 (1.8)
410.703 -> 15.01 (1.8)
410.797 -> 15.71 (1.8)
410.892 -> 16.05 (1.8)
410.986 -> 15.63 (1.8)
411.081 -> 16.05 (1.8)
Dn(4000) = 1.29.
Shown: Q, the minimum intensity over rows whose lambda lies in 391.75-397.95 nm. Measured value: 4.249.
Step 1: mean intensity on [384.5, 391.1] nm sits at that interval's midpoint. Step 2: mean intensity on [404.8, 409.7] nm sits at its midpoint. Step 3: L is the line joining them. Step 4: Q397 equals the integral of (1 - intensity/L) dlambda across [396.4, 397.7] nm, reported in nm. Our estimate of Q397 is 0.460 nm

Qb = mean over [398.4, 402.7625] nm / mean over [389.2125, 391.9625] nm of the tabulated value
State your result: 1.2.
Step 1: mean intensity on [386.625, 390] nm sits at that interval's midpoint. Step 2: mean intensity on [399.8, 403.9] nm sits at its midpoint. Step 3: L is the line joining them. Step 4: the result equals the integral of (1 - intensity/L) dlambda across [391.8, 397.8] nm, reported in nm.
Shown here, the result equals 0.828 nm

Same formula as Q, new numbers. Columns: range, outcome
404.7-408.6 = 14.19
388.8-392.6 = 8.129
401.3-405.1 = 14.13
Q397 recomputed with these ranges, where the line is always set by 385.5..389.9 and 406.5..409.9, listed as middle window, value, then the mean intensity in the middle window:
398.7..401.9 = -0.36 nm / 17.1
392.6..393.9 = 0.26 nm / 11.5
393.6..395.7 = -0.13 nm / 15.6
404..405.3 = -0.14 nm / 17.6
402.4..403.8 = -0.18 nm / 17.8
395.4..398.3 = 0.57 nm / 12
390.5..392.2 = -0.13 nm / 15.3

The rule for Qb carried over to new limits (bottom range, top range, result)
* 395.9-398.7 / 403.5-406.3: 1.43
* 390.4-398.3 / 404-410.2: 1.21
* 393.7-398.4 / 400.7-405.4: 1.31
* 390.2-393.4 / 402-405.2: 1.25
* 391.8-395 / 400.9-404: 1.27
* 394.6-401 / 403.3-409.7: 1.16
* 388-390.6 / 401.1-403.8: 1.41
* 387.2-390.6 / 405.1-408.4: 1.30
